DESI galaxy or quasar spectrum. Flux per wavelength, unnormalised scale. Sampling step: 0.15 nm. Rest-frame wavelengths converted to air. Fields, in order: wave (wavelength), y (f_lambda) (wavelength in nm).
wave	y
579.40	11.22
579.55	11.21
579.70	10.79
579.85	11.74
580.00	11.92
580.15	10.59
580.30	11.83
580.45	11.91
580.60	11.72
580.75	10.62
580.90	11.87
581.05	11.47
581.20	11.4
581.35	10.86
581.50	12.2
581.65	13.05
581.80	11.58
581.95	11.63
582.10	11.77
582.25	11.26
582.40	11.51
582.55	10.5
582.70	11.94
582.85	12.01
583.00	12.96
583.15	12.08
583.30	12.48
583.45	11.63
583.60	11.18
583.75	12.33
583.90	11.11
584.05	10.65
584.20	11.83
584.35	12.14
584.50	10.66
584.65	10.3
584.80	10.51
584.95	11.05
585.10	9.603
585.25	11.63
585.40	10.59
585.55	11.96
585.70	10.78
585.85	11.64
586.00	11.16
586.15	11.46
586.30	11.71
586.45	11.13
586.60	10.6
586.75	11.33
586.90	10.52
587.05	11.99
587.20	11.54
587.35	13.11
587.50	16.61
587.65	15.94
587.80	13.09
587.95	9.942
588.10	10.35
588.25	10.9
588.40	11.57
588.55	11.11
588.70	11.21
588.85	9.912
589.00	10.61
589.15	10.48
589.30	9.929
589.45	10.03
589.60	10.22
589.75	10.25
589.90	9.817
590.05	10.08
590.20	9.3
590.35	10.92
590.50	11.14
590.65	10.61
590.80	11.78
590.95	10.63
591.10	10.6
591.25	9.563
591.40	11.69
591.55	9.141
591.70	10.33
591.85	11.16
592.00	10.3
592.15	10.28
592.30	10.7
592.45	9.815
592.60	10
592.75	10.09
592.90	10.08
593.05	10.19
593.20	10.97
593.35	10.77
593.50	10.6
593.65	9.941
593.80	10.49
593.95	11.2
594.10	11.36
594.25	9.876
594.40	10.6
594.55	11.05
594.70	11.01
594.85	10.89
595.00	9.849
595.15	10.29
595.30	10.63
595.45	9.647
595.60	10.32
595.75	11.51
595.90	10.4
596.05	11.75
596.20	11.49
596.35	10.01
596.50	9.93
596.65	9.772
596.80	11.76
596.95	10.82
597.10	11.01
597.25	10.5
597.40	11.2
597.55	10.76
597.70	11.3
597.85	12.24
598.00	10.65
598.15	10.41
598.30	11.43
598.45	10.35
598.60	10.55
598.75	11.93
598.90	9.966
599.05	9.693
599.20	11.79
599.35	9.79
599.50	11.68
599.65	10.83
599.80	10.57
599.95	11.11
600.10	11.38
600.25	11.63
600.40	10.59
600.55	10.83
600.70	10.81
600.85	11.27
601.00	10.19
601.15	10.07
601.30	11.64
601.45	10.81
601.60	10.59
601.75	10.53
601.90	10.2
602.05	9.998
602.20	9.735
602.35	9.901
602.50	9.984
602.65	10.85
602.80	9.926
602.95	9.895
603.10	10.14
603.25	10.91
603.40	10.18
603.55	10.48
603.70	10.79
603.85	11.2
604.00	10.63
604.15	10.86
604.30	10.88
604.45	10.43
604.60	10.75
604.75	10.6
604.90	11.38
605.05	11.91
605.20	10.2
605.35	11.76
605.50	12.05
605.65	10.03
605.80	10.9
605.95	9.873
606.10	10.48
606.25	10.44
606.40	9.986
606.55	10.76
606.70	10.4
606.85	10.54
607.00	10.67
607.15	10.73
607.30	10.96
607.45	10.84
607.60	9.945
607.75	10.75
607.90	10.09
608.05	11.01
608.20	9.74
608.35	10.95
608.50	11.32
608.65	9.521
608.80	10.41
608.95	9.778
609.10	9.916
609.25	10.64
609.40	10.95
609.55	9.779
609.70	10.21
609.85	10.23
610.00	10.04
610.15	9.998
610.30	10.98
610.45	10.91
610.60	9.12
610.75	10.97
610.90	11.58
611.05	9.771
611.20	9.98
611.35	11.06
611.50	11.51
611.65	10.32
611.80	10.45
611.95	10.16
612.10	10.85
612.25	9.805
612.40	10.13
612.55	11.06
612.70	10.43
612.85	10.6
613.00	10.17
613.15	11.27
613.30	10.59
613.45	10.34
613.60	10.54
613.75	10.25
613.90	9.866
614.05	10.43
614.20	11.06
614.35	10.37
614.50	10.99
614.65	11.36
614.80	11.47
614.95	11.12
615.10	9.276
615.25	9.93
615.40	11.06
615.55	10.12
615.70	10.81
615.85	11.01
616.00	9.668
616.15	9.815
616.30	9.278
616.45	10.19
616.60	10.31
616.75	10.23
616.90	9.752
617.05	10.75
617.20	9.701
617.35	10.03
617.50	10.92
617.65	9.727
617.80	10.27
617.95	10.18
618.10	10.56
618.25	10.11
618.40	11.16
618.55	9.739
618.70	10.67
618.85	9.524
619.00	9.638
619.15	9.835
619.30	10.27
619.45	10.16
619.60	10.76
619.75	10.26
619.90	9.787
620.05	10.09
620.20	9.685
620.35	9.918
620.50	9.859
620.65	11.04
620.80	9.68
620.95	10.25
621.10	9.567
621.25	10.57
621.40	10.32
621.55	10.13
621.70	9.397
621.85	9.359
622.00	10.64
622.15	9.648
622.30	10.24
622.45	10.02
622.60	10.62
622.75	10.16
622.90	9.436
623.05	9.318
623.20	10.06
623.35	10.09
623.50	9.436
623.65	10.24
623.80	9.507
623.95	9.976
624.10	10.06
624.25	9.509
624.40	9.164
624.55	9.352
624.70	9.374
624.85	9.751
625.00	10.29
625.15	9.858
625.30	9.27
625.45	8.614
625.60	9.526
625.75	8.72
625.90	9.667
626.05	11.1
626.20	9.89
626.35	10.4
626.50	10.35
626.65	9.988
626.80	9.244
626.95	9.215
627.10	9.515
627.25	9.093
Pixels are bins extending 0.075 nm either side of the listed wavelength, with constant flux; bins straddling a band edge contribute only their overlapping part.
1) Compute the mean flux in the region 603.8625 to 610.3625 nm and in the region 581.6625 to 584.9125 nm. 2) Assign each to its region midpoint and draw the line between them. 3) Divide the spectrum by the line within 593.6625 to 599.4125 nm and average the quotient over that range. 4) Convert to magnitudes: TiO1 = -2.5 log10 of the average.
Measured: 0.03 mag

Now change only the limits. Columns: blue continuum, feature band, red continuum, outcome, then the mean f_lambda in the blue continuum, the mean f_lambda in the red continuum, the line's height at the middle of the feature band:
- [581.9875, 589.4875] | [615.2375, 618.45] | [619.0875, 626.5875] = -0.01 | 11.5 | 9.9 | 10.2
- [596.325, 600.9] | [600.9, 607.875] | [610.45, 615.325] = 0.02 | 10.9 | 10.5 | 10.7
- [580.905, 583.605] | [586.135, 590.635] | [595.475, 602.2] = 0.02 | 11.8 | 10.8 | 11.4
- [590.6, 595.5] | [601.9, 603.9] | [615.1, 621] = 0.01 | 10.5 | 10.2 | 10.4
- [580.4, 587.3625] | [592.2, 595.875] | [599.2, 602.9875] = 0.05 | 11.5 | 10.6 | 11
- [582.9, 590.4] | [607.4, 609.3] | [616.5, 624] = 0.01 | 11.3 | 10.1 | 10.5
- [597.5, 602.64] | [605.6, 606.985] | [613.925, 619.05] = 0.02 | 10.7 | 10.3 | 10.6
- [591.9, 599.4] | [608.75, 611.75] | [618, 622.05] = -0.01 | 10.6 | 10.1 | 10.3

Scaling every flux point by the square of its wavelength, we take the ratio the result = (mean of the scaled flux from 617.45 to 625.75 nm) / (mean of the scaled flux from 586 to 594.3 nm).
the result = 1.01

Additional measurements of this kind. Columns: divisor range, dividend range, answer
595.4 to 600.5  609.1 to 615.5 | 1.02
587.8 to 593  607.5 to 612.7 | 1.06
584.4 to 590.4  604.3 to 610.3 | 1.01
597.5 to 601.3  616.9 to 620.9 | 0.99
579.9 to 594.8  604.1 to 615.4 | 1.02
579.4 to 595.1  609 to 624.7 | 1.02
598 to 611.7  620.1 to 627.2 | 0.99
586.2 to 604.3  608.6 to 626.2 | 1.02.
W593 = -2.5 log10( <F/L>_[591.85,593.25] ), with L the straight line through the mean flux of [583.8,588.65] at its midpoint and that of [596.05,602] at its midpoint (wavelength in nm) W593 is 0.09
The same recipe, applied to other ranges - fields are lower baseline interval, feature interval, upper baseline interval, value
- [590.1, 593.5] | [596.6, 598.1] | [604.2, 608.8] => -0.05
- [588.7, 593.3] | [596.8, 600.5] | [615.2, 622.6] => -0.06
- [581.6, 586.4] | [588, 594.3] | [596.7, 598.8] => 0.08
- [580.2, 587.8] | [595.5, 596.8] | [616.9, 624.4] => 0.04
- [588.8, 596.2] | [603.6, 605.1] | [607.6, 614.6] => -0.05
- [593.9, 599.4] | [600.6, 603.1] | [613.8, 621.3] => 0.02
